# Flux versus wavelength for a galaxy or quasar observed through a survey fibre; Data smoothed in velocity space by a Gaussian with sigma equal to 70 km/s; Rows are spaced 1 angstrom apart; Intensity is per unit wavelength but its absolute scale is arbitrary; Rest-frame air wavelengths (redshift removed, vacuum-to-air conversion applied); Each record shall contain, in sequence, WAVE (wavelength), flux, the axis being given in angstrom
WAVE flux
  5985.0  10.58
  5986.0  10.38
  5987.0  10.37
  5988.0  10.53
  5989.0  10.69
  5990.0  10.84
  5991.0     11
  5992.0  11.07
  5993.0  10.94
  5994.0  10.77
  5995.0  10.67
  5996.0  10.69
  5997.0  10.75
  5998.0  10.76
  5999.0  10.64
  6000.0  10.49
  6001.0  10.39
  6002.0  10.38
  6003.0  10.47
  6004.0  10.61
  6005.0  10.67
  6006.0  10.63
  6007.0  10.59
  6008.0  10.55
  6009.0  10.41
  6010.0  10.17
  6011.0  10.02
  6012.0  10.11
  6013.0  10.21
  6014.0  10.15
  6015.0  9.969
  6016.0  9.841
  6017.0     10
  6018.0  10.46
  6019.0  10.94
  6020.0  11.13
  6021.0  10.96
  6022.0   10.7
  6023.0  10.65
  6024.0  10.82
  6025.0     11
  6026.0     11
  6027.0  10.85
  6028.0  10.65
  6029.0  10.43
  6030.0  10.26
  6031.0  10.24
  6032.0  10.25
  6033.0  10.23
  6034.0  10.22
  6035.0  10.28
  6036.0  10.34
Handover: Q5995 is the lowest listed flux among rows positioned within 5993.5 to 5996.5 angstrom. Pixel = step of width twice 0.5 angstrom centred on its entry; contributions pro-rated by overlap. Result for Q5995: 10.67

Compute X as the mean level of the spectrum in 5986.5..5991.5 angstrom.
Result 10.7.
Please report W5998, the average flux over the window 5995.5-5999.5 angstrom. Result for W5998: 10.7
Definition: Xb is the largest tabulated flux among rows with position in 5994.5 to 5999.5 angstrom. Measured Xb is 10.76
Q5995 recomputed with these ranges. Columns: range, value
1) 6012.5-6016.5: 9.841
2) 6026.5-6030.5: 10.26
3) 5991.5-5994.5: 10.77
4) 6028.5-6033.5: 10.23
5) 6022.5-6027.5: 10.65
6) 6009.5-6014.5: 10.02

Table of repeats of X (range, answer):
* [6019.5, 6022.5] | 10.9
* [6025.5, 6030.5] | 10.6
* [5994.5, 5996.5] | 10.7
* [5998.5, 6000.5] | 10.6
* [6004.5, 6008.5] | 10.6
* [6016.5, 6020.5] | 10.6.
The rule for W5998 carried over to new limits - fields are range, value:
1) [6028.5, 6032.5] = 10.3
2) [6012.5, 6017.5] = 10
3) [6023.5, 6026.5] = 10.9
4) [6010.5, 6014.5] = 10.1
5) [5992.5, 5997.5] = 10.8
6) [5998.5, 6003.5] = 10.5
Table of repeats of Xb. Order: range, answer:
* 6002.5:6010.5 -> 10.67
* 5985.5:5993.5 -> 11.07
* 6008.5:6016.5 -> 10.41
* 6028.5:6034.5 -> 10.43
